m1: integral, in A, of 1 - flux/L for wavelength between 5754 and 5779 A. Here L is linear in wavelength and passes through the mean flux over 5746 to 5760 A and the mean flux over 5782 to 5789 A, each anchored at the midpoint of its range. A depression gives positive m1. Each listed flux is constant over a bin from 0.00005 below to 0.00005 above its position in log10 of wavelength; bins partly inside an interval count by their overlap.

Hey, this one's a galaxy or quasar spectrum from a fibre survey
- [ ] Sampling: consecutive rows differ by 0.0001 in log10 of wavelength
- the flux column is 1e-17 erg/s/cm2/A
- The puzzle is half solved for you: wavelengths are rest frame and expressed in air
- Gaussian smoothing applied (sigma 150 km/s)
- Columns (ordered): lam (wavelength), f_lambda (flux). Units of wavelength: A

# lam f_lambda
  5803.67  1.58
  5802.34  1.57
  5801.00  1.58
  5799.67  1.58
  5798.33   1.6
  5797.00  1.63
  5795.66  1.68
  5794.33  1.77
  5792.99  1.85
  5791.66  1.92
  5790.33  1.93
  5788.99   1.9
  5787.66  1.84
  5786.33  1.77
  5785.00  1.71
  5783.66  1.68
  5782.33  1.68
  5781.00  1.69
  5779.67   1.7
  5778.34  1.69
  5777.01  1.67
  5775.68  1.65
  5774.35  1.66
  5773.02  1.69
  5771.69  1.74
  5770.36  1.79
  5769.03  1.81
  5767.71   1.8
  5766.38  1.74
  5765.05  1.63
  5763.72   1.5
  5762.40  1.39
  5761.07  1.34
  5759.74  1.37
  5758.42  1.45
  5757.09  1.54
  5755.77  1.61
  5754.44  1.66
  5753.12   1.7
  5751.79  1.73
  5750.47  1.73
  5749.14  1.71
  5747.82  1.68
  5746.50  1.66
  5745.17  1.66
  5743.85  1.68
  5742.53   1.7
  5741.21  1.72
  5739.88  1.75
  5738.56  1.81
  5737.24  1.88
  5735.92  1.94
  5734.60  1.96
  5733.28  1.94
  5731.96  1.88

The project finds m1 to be 1.0 A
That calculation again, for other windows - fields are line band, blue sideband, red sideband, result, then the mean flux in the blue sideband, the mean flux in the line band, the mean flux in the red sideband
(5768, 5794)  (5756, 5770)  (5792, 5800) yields -1.90 A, 1.56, 1.76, 1.7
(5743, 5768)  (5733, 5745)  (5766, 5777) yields 2.30 A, 1.81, 1.61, 1.73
